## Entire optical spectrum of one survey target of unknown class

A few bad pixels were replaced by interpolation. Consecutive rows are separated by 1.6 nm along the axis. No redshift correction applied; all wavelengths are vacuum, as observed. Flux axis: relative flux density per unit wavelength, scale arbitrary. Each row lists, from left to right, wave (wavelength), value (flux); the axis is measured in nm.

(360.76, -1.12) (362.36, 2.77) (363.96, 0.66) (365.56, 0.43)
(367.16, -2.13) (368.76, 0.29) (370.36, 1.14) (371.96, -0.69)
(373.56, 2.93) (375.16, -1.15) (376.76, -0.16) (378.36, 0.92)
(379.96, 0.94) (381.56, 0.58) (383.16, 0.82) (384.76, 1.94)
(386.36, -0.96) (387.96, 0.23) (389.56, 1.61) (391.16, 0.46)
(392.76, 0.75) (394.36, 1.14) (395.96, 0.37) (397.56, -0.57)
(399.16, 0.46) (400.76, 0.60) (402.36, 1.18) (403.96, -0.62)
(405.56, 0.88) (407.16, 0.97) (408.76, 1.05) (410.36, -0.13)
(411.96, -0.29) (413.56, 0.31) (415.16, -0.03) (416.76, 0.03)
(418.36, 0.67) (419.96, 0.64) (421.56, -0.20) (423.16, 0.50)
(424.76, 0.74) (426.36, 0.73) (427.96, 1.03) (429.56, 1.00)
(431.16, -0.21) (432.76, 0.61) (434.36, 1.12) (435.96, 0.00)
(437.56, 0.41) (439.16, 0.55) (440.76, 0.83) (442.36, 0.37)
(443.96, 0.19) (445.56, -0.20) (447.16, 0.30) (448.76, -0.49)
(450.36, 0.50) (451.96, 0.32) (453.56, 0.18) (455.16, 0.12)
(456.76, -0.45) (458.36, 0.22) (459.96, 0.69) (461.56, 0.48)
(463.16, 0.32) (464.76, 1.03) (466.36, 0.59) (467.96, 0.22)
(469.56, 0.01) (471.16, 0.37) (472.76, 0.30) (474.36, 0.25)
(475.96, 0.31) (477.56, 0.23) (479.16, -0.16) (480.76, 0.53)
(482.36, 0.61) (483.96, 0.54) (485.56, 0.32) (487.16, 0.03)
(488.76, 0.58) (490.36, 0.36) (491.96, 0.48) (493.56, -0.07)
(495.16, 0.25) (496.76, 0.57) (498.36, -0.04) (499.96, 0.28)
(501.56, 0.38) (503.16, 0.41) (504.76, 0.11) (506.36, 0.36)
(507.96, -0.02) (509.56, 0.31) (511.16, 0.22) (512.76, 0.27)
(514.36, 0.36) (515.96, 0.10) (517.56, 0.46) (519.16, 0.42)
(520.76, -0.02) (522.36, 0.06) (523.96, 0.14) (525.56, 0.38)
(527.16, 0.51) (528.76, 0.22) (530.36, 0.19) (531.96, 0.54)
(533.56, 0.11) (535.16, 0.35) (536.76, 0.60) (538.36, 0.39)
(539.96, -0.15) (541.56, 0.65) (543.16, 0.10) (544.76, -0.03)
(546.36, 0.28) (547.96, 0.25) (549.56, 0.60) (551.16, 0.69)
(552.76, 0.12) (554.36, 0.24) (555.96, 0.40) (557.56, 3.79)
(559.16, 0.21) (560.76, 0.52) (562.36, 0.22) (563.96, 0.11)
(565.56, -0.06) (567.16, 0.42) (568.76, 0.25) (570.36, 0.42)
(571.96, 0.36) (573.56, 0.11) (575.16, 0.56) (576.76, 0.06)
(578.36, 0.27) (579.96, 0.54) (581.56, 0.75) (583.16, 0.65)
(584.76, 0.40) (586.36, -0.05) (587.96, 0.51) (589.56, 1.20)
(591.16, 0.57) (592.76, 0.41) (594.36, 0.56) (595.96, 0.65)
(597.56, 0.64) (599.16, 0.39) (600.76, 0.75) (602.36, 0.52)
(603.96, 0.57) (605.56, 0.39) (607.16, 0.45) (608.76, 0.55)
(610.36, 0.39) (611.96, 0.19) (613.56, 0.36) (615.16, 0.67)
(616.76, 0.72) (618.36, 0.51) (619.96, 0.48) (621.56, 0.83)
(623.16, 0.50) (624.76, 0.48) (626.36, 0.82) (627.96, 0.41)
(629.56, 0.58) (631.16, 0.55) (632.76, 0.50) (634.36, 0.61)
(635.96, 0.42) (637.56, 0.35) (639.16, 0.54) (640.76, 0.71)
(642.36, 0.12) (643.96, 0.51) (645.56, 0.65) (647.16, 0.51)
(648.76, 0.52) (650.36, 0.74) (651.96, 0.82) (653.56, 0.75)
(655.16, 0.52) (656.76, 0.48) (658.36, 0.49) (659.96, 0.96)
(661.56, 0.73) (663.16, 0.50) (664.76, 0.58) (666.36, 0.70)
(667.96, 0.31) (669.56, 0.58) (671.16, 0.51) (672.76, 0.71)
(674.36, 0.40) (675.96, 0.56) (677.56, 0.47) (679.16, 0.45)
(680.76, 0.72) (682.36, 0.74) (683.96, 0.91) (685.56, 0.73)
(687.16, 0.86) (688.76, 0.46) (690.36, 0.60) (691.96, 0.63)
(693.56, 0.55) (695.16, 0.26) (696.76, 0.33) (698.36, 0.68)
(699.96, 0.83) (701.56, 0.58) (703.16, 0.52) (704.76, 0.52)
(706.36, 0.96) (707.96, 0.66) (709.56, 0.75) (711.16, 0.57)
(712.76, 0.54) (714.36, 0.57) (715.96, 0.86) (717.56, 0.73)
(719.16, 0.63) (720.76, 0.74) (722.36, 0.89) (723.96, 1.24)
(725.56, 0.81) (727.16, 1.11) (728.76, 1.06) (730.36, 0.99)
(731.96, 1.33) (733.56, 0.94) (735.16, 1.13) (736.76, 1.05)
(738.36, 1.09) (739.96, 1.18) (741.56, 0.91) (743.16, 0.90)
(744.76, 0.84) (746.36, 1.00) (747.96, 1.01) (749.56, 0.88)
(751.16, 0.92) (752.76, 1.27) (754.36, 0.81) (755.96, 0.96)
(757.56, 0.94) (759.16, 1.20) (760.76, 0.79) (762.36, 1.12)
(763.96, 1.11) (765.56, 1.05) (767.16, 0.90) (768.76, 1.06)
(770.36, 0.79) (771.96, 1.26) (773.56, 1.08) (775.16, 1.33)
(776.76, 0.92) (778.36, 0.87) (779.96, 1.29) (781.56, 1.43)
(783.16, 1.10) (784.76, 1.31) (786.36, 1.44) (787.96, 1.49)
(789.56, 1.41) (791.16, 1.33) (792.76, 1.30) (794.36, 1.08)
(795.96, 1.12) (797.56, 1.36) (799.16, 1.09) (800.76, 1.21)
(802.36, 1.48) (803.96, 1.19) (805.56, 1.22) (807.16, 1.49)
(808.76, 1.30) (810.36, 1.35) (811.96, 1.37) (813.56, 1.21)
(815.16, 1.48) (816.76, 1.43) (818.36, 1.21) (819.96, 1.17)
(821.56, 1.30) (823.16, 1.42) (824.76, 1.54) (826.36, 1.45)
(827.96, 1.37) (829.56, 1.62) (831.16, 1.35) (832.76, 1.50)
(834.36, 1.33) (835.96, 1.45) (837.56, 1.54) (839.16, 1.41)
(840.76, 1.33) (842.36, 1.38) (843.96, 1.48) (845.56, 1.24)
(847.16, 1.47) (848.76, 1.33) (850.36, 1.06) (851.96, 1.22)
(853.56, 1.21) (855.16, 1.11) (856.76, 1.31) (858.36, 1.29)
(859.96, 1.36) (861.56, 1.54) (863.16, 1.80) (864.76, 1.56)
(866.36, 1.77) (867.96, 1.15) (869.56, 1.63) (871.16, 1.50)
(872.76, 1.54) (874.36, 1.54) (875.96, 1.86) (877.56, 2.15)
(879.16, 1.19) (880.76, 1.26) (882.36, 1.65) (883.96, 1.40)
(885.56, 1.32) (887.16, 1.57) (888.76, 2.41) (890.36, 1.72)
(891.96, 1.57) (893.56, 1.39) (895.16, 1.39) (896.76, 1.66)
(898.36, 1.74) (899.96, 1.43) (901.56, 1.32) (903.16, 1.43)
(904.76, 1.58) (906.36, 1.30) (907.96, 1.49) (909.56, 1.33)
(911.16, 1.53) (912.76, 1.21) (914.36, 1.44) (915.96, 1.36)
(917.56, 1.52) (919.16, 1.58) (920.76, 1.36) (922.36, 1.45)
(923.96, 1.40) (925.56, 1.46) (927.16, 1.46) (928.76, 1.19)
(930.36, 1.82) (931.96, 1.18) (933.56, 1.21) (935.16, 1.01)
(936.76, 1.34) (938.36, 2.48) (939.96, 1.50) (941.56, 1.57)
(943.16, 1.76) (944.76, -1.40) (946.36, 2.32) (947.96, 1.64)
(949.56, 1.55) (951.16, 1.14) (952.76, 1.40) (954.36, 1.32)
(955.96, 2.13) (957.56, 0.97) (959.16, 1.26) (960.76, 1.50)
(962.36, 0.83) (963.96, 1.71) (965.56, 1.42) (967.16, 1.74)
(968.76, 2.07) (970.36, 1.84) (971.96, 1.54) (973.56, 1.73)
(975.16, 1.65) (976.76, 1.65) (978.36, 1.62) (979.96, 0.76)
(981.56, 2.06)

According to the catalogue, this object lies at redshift 0.811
